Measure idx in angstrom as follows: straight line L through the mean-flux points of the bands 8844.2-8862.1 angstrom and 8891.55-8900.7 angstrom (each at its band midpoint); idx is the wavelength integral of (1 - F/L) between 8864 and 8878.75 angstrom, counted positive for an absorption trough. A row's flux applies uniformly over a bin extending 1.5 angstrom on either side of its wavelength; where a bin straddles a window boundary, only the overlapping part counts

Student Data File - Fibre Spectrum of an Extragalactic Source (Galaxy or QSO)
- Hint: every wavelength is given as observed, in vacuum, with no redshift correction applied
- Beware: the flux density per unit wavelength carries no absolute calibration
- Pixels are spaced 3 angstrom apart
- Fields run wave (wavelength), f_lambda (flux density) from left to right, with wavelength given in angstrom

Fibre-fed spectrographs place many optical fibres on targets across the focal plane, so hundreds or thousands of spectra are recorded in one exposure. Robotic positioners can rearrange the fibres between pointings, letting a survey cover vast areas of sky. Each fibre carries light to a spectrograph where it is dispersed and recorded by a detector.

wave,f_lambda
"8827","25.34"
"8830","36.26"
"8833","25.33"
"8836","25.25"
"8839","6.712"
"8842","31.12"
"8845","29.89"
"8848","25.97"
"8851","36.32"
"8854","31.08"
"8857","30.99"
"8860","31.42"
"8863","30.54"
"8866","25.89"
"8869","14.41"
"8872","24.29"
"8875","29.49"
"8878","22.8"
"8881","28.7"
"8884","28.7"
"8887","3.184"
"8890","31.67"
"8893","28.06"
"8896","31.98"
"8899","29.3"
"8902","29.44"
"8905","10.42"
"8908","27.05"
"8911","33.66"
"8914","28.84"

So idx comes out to 3.3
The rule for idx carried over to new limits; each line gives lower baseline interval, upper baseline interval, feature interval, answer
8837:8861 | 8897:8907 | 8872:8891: 1.1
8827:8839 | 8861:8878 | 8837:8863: -2.8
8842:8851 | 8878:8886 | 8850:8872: 0.2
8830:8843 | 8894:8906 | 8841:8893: -4.8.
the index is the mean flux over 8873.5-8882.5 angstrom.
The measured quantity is 27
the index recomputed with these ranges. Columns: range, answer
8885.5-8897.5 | 23.7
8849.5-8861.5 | 32.5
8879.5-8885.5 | 28.7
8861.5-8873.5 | 23.8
